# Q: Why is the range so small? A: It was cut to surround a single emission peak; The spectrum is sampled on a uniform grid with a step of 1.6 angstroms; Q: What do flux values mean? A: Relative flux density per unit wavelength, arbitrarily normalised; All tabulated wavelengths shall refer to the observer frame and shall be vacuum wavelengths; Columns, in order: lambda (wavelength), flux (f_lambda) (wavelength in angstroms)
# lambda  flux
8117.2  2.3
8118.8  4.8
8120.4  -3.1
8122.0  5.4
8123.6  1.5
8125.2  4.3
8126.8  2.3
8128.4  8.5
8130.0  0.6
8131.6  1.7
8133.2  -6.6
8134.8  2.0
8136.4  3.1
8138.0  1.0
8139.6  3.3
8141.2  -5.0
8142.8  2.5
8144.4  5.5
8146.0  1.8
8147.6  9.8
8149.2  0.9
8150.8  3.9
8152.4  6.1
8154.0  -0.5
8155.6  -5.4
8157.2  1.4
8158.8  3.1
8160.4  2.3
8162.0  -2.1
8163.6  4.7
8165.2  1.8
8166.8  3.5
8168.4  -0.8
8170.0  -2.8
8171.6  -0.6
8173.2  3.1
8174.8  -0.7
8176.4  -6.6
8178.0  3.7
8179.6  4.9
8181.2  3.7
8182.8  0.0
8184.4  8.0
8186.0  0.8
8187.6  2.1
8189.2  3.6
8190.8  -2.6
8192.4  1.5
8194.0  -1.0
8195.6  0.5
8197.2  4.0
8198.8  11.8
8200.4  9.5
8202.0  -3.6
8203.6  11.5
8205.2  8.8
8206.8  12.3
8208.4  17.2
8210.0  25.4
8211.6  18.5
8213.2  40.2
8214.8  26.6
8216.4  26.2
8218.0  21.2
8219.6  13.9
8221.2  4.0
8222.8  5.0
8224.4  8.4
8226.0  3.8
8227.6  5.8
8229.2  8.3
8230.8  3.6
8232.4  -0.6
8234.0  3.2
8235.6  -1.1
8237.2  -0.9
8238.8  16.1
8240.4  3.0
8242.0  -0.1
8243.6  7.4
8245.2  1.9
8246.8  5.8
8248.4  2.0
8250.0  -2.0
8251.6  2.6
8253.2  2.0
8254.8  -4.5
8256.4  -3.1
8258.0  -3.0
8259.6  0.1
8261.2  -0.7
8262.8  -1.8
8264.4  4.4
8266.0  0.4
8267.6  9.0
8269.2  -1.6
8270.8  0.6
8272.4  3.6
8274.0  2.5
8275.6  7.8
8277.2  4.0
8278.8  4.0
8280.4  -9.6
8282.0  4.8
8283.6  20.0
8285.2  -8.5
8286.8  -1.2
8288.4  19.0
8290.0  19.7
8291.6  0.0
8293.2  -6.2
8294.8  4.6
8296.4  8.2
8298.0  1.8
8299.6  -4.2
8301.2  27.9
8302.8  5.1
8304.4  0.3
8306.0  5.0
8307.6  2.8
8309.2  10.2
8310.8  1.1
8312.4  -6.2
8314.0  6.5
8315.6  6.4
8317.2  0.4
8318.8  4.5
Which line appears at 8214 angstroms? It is [O II] 3727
